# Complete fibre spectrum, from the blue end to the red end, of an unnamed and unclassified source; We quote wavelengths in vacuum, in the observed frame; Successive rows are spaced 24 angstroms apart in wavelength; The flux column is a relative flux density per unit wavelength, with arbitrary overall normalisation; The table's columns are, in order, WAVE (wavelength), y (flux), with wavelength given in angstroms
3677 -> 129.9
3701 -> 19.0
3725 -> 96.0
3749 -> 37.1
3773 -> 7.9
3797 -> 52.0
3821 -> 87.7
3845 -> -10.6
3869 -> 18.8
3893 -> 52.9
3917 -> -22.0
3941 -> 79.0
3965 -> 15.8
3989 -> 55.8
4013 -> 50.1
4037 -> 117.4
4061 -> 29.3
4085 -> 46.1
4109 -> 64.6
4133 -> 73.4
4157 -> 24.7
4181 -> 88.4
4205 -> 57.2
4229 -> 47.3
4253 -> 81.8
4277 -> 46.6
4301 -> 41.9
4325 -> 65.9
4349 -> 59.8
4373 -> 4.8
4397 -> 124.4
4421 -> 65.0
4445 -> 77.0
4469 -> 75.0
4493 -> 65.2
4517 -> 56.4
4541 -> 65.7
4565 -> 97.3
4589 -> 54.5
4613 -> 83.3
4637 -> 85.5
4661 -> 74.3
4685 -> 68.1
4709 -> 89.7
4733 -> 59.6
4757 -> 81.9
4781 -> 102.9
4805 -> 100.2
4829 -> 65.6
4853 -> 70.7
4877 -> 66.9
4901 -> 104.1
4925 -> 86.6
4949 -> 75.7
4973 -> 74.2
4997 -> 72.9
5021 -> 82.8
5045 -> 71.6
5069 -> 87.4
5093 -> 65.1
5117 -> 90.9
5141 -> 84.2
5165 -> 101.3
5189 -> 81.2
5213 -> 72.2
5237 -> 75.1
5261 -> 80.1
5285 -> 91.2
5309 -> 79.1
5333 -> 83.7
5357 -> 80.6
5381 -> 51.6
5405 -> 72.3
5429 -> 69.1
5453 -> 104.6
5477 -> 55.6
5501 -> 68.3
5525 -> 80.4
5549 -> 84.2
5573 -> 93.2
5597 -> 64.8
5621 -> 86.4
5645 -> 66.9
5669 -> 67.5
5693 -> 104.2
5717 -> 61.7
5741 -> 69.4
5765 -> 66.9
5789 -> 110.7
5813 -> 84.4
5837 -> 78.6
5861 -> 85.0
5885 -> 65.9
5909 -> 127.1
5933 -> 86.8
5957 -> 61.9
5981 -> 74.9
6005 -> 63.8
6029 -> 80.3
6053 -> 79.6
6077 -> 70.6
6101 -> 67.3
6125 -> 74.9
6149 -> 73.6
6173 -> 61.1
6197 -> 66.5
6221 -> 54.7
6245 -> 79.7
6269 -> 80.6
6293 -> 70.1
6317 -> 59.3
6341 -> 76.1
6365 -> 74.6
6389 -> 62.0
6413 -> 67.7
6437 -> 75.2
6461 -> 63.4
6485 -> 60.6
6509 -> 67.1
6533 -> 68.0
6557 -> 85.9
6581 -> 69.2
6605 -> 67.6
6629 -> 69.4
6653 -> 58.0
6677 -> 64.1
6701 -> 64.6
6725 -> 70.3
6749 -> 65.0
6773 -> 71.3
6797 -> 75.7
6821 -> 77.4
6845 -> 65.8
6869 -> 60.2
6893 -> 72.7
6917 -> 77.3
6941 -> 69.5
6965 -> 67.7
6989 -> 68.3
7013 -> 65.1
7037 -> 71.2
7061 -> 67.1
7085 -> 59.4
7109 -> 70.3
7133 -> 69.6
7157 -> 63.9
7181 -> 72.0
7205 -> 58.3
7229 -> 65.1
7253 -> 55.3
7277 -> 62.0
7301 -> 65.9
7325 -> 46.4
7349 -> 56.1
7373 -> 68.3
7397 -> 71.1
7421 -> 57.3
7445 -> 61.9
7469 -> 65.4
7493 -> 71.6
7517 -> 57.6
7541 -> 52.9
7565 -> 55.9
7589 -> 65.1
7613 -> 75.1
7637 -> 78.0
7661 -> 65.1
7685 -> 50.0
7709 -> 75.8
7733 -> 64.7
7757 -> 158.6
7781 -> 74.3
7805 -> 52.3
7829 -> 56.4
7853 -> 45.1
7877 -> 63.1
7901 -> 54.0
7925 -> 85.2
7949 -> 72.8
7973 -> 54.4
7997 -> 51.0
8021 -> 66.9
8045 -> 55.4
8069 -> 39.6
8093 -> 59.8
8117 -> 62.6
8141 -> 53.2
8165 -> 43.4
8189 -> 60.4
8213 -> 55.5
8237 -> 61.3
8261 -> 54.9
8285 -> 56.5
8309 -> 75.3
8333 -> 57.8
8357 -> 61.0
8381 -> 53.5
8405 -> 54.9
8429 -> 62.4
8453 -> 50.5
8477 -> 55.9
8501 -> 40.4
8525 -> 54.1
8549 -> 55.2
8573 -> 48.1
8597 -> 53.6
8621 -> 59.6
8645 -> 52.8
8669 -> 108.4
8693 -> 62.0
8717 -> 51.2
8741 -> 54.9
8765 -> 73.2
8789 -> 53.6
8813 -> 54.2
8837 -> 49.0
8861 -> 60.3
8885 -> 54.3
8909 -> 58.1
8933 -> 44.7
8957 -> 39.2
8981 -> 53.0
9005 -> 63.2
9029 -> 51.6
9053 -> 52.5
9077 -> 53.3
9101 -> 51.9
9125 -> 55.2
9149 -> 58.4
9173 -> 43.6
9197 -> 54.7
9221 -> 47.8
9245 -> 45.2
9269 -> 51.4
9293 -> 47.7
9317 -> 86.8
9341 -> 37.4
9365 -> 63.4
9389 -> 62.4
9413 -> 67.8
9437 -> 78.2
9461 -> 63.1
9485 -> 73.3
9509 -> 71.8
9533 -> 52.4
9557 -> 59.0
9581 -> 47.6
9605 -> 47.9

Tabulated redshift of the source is 0.18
